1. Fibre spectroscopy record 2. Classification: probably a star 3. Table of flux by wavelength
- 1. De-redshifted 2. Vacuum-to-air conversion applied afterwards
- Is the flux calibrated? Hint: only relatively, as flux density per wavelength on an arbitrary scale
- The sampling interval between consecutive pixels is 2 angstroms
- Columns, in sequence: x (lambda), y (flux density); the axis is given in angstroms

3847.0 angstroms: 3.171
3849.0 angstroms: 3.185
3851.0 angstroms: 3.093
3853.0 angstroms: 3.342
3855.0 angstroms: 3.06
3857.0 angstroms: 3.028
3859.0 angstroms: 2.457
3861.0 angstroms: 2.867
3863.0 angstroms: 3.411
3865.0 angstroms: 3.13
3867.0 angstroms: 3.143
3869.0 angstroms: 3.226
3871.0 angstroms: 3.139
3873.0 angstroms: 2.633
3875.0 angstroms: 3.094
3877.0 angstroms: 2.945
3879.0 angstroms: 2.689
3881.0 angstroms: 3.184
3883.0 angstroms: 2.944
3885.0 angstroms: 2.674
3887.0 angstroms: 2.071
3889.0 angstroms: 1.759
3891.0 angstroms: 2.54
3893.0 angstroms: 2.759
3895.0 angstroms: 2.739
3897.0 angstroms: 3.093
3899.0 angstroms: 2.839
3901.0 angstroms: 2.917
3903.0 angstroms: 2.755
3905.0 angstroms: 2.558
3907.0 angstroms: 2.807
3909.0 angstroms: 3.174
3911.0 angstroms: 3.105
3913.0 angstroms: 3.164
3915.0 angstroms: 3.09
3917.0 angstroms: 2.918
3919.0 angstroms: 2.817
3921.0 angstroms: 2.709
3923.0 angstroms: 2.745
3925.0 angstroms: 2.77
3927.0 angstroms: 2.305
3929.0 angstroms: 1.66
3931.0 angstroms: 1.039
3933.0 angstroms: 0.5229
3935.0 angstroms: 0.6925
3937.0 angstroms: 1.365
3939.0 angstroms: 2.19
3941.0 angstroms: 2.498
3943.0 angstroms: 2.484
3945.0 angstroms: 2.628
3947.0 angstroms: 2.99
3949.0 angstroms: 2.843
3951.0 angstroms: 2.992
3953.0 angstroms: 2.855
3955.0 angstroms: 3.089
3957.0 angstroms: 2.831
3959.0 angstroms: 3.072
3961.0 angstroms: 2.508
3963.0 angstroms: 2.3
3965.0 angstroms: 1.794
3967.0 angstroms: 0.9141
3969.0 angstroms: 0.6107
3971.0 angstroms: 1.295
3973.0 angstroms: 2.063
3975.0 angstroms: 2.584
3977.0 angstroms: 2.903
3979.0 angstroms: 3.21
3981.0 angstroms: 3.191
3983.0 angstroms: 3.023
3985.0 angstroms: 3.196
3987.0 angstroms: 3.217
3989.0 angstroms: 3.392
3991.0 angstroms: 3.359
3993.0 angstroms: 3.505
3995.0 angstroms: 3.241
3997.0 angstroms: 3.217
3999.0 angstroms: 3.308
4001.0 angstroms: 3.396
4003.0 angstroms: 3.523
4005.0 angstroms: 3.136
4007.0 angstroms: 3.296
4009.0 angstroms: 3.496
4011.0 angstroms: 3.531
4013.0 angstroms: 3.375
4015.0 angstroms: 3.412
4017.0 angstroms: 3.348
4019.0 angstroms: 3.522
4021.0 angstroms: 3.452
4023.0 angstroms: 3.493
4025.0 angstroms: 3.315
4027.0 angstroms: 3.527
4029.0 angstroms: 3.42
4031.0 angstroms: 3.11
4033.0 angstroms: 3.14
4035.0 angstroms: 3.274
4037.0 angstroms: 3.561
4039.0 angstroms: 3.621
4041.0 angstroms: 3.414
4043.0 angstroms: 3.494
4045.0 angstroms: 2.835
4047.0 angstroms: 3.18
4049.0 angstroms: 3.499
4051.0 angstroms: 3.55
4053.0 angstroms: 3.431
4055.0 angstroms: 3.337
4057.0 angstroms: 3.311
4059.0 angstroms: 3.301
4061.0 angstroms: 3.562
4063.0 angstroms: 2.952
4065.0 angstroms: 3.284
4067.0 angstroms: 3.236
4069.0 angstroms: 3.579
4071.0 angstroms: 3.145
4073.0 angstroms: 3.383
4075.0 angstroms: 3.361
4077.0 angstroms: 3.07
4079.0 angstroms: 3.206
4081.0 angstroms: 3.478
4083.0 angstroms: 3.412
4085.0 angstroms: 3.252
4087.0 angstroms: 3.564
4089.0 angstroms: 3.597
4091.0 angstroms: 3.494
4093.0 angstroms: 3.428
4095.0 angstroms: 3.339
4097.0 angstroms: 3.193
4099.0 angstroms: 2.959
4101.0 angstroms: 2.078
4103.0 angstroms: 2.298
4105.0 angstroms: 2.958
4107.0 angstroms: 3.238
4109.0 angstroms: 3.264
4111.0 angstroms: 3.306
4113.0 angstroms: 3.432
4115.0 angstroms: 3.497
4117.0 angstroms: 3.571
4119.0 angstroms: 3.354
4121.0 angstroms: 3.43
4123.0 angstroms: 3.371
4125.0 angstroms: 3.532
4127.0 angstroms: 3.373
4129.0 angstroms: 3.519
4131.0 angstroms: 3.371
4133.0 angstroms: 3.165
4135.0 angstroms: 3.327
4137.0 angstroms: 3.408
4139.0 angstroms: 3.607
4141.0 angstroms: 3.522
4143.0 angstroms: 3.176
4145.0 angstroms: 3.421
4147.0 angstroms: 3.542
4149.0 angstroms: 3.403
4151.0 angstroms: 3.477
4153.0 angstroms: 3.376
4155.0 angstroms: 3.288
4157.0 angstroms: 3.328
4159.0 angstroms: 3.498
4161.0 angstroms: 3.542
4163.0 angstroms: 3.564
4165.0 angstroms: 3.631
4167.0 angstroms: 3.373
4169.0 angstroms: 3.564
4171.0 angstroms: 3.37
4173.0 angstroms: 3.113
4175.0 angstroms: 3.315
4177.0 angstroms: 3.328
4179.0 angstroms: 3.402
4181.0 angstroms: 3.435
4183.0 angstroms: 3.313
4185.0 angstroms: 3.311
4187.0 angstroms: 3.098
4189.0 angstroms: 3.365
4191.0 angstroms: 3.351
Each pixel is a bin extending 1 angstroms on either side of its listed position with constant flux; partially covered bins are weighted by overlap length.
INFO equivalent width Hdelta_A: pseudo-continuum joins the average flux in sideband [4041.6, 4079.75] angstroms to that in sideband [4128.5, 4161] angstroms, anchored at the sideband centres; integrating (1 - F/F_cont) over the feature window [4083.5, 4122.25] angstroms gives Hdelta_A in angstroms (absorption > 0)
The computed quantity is 1.46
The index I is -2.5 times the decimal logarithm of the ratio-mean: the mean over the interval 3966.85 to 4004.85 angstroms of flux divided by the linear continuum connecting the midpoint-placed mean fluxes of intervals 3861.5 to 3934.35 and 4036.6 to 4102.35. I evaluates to 0.06 mag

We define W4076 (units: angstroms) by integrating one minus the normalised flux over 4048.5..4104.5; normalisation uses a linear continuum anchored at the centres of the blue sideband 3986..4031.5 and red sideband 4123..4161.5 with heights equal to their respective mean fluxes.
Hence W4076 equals 2.3 angstroms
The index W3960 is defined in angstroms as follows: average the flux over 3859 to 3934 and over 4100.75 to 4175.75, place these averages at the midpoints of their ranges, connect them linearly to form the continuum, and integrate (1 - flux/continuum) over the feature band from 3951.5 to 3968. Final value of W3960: 2.5 angstroms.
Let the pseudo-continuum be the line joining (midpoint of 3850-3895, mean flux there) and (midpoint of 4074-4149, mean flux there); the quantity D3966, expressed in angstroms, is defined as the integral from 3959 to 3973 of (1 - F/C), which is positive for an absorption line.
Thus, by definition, 6.1 angstroms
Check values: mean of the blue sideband 2.87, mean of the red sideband 3.3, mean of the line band 1.71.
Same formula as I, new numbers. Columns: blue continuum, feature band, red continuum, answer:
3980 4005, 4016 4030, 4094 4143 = -0.05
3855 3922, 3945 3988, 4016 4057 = 0.22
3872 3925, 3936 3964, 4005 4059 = 0.16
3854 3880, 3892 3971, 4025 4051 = 0.27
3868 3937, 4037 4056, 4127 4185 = -0.11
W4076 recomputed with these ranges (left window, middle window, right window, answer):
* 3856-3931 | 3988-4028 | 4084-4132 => -4.6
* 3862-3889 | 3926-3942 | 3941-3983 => 6.6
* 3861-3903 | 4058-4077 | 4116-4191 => -0.4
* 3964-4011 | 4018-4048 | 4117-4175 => -3.6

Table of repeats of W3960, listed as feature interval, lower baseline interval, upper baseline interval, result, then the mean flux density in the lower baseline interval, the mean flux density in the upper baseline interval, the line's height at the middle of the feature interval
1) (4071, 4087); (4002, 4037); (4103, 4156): 0.3 angstroms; 3.38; 3.36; 3.37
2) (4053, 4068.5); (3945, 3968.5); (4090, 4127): -1.6 angstroms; 2.52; 3.21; 3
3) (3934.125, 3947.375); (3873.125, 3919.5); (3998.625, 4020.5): 4.1 angstroms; 2.81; 3.4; 3.04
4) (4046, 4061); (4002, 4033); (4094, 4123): -0.4 angstroms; 3.39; 3.15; 3.29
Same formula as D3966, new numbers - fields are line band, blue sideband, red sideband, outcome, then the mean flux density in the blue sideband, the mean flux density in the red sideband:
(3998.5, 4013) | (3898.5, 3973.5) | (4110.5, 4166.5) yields -3.47 angstroms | 2.36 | 3.43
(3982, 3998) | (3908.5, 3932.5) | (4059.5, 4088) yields -1.97 angstroms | 2.57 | 3.32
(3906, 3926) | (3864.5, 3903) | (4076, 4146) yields -0.36 angstroms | 2.81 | 3.29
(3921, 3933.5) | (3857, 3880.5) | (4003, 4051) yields 4.65 angstroms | 2.98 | 3.37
